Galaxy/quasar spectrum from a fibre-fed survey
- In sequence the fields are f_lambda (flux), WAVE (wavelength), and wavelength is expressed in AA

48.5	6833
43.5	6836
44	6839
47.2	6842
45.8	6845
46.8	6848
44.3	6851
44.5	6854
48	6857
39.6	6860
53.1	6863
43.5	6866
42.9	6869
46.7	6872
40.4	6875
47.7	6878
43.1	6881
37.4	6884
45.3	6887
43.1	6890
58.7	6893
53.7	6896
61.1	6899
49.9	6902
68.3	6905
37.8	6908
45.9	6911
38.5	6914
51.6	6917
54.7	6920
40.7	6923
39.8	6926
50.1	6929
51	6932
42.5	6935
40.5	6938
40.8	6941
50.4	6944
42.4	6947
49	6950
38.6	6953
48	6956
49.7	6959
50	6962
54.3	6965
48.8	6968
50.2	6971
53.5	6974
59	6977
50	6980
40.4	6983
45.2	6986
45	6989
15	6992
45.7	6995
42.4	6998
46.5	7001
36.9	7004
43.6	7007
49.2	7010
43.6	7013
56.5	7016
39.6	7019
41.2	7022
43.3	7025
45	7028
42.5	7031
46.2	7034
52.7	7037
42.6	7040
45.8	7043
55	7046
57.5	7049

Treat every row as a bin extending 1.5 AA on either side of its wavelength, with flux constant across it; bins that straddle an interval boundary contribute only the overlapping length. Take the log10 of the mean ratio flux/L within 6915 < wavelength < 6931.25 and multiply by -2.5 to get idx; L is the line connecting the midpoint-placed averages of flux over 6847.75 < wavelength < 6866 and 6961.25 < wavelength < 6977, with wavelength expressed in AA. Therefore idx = 0.05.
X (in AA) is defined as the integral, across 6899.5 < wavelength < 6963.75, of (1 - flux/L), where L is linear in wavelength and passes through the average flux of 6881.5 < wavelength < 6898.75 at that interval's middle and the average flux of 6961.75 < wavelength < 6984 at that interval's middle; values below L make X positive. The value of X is 3.6 AA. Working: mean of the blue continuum 48.4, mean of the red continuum 51.1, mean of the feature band 46.9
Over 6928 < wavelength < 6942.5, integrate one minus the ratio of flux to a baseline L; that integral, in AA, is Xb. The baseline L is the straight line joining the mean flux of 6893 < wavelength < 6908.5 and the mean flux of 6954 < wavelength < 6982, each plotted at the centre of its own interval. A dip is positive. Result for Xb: 2.3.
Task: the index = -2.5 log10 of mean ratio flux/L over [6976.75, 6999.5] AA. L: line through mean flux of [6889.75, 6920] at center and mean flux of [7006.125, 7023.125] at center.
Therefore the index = 0.13 mag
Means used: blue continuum 51.4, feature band 41.9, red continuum 45.8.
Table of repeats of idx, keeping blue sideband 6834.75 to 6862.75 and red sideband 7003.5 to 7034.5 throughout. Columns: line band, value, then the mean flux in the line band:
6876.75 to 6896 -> -0.03 mag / 46.5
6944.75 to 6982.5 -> -0.10 mag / 49.2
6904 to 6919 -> -0.07 mag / 48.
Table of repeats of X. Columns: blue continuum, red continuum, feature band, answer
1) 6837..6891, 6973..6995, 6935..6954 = 0.2 AA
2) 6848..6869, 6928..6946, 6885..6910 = -3.4 AA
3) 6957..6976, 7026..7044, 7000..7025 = 1.6 AA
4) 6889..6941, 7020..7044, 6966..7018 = 0.7 AA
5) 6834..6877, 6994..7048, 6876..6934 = -3.8 AA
